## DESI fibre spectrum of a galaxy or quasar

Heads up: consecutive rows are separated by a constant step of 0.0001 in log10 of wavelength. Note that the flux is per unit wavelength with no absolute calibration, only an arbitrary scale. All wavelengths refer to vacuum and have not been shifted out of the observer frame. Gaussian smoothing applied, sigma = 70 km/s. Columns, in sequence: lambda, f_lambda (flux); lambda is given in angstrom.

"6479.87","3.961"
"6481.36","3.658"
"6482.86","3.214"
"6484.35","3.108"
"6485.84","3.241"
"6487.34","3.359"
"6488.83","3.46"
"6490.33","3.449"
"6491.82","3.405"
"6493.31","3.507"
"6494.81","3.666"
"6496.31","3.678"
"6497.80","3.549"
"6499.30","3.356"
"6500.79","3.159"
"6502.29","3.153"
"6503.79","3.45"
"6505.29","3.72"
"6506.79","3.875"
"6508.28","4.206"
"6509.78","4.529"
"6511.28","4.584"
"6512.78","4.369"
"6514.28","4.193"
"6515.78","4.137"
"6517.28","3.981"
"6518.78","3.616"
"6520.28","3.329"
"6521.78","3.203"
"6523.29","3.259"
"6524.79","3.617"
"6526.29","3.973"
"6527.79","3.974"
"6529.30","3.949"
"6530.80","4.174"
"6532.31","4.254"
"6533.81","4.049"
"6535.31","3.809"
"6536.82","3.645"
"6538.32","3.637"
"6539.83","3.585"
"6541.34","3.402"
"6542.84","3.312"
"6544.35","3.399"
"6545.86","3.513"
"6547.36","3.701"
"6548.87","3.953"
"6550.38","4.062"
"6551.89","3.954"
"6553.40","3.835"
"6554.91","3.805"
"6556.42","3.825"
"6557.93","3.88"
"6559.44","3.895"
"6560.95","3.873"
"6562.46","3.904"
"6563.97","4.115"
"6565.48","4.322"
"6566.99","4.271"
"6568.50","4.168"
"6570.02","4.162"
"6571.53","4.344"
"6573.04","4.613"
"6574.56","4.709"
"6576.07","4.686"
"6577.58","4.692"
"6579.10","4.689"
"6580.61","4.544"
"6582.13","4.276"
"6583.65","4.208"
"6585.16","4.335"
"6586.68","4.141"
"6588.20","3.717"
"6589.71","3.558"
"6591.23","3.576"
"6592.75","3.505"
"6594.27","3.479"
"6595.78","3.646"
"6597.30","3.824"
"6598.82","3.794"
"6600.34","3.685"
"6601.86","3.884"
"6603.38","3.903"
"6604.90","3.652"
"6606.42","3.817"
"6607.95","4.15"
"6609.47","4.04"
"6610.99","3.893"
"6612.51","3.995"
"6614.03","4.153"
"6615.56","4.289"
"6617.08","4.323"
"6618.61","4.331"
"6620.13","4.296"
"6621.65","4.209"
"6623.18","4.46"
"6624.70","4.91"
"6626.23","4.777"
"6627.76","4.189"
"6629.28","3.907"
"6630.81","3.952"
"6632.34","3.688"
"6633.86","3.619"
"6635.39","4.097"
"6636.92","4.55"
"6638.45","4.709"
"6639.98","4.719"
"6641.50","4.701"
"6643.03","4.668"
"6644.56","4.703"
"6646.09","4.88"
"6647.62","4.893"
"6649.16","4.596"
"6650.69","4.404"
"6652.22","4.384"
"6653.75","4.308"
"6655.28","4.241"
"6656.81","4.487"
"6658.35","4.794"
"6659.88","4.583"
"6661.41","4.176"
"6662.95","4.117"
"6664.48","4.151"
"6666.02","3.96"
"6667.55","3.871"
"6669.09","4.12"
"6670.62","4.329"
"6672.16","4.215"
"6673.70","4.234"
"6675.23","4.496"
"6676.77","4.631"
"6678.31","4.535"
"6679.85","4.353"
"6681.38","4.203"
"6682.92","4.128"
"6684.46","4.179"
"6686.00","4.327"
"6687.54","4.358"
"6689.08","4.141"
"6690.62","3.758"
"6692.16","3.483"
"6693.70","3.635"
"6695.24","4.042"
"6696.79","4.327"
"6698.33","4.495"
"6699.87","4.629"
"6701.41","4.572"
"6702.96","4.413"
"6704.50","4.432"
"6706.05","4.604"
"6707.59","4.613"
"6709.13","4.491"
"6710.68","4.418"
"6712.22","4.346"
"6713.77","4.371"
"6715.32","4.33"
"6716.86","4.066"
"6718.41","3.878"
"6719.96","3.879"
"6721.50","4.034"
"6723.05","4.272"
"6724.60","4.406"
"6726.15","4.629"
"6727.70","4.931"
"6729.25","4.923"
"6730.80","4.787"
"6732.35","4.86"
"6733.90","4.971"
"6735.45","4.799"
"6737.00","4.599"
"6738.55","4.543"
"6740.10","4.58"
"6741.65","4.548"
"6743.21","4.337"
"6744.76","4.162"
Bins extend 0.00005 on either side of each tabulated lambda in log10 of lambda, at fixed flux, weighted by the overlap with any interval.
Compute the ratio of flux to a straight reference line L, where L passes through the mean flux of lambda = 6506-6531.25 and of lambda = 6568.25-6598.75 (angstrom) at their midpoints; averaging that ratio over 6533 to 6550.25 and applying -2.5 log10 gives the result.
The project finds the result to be 0.10 mag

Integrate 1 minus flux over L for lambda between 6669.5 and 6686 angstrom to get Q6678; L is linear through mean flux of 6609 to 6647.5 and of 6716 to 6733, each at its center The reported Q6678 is 0.2 angstrom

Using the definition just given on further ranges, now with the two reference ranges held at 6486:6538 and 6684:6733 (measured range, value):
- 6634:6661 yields -2.56 angstrom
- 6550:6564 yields -0.07 angstrom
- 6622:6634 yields -0.37 angstrom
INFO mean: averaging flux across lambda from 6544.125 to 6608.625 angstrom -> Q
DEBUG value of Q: 4.01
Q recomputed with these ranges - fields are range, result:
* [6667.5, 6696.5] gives 4.17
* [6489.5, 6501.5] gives 3.47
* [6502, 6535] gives 3.9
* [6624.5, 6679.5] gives 4.37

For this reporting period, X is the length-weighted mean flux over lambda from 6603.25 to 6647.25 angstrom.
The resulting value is 4.27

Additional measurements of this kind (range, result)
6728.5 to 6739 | 4.79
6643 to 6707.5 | 4.33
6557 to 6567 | 4.02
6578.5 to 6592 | 4.11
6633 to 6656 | 4.5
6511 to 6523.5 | 3.85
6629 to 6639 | 4.07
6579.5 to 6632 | 4.04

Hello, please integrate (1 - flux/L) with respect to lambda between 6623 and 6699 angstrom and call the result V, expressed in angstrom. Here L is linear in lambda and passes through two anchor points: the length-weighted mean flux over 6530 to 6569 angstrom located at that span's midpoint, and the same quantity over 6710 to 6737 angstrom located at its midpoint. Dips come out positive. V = -1.1 angstrom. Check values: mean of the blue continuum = 3.86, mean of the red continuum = 4.47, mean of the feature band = 4.31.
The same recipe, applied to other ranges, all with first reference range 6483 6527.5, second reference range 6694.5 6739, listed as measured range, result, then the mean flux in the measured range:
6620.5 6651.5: -2.00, 4.43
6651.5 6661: -0.49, 4.46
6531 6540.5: -0.20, 3.85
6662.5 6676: 0.38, 4.17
